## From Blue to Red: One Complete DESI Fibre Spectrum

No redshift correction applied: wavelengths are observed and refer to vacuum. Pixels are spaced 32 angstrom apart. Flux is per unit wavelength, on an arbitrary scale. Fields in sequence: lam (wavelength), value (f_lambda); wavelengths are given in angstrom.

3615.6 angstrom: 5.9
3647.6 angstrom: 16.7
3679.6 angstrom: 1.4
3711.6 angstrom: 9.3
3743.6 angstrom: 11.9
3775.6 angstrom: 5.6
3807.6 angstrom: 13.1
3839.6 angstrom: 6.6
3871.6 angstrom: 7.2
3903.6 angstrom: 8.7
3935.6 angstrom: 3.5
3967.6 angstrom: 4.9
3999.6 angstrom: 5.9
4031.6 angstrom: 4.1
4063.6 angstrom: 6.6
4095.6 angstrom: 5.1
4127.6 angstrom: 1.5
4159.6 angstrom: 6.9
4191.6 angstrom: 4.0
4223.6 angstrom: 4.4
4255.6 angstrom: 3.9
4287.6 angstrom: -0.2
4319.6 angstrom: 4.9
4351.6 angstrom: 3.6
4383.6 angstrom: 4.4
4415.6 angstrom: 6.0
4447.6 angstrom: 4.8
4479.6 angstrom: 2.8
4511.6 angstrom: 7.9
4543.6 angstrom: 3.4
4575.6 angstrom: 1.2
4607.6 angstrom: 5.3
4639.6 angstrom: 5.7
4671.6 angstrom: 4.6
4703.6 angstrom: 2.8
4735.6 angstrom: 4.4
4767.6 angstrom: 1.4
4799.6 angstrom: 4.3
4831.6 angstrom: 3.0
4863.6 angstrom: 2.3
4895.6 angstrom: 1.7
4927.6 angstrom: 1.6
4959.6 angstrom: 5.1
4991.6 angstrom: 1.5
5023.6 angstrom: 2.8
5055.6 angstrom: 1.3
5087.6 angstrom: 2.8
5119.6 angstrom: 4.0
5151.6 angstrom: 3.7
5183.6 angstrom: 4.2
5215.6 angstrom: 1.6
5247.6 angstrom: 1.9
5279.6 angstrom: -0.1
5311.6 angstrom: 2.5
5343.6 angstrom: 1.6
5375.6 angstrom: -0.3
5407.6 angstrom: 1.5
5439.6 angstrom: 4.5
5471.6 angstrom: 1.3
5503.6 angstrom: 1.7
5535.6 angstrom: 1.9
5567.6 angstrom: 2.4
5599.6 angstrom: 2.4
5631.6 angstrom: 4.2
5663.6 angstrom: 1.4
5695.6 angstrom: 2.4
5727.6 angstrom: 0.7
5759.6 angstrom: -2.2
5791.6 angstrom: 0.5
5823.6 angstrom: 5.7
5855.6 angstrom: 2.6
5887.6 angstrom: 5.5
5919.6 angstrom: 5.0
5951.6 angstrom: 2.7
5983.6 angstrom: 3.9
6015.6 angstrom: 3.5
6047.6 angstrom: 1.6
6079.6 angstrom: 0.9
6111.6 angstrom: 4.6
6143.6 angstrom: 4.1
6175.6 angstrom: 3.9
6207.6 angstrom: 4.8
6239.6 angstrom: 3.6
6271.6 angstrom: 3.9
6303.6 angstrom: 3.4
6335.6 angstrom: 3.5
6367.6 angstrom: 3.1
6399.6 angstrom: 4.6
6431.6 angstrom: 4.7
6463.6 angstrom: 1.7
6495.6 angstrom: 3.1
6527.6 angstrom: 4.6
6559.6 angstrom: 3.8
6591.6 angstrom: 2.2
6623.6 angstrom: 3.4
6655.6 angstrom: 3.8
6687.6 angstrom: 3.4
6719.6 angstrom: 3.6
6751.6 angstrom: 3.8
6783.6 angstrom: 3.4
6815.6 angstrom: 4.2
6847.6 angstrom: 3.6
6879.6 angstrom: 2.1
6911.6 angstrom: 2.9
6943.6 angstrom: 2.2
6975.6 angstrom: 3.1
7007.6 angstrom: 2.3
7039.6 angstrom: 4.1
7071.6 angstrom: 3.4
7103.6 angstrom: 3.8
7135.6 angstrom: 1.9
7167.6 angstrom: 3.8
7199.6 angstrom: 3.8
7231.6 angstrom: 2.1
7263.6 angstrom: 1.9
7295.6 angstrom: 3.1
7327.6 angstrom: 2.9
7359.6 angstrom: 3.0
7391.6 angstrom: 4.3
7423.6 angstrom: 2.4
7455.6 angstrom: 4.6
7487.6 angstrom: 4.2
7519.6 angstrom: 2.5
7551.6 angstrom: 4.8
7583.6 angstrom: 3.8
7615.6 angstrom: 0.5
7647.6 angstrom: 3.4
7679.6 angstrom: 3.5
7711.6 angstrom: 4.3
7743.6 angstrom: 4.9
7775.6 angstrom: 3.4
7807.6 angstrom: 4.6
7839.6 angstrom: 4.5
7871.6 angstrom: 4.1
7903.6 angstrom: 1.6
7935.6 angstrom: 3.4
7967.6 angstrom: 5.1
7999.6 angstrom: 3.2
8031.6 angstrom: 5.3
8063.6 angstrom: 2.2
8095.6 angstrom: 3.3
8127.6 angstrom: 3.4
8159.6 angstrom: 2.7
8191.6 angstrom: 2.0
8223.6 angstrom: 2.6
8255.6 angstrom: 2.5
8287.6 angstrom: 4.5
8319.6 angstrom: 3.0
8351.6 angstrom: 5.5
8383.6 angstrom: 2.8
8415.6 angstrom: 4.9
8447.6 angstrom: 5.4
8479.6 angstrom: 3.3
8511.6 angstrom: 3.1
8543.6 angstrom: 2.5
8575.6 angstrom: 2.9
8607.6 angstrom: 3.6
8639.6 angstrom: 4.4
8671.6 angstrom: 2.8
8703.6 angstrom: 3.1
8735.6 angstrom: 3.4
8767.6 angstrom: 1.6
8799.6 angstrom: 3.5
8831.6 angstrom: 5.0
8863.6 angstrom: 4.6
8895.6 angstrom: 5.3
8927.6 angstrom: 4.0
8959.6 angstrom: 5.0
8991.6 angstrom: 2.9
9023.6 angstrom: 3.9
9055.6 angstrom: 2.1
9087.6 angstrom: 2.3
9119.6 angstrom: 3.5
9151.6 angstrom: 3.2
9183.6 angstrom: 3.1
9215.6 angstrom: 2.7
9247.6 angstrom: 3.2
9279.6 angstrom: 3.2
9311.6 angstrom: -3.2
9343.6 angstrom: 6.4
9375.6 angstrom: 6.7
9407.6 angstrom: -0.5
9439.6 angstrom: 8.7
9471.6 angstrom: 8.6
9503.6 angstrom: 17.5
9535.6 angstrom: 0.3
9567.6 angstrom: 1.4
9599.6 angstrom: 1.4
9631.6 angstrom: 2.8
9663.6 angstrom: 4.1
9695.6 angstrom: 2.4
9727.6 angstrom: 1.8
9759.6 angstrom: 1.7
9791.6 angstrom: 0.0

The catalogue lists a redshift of 1.548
